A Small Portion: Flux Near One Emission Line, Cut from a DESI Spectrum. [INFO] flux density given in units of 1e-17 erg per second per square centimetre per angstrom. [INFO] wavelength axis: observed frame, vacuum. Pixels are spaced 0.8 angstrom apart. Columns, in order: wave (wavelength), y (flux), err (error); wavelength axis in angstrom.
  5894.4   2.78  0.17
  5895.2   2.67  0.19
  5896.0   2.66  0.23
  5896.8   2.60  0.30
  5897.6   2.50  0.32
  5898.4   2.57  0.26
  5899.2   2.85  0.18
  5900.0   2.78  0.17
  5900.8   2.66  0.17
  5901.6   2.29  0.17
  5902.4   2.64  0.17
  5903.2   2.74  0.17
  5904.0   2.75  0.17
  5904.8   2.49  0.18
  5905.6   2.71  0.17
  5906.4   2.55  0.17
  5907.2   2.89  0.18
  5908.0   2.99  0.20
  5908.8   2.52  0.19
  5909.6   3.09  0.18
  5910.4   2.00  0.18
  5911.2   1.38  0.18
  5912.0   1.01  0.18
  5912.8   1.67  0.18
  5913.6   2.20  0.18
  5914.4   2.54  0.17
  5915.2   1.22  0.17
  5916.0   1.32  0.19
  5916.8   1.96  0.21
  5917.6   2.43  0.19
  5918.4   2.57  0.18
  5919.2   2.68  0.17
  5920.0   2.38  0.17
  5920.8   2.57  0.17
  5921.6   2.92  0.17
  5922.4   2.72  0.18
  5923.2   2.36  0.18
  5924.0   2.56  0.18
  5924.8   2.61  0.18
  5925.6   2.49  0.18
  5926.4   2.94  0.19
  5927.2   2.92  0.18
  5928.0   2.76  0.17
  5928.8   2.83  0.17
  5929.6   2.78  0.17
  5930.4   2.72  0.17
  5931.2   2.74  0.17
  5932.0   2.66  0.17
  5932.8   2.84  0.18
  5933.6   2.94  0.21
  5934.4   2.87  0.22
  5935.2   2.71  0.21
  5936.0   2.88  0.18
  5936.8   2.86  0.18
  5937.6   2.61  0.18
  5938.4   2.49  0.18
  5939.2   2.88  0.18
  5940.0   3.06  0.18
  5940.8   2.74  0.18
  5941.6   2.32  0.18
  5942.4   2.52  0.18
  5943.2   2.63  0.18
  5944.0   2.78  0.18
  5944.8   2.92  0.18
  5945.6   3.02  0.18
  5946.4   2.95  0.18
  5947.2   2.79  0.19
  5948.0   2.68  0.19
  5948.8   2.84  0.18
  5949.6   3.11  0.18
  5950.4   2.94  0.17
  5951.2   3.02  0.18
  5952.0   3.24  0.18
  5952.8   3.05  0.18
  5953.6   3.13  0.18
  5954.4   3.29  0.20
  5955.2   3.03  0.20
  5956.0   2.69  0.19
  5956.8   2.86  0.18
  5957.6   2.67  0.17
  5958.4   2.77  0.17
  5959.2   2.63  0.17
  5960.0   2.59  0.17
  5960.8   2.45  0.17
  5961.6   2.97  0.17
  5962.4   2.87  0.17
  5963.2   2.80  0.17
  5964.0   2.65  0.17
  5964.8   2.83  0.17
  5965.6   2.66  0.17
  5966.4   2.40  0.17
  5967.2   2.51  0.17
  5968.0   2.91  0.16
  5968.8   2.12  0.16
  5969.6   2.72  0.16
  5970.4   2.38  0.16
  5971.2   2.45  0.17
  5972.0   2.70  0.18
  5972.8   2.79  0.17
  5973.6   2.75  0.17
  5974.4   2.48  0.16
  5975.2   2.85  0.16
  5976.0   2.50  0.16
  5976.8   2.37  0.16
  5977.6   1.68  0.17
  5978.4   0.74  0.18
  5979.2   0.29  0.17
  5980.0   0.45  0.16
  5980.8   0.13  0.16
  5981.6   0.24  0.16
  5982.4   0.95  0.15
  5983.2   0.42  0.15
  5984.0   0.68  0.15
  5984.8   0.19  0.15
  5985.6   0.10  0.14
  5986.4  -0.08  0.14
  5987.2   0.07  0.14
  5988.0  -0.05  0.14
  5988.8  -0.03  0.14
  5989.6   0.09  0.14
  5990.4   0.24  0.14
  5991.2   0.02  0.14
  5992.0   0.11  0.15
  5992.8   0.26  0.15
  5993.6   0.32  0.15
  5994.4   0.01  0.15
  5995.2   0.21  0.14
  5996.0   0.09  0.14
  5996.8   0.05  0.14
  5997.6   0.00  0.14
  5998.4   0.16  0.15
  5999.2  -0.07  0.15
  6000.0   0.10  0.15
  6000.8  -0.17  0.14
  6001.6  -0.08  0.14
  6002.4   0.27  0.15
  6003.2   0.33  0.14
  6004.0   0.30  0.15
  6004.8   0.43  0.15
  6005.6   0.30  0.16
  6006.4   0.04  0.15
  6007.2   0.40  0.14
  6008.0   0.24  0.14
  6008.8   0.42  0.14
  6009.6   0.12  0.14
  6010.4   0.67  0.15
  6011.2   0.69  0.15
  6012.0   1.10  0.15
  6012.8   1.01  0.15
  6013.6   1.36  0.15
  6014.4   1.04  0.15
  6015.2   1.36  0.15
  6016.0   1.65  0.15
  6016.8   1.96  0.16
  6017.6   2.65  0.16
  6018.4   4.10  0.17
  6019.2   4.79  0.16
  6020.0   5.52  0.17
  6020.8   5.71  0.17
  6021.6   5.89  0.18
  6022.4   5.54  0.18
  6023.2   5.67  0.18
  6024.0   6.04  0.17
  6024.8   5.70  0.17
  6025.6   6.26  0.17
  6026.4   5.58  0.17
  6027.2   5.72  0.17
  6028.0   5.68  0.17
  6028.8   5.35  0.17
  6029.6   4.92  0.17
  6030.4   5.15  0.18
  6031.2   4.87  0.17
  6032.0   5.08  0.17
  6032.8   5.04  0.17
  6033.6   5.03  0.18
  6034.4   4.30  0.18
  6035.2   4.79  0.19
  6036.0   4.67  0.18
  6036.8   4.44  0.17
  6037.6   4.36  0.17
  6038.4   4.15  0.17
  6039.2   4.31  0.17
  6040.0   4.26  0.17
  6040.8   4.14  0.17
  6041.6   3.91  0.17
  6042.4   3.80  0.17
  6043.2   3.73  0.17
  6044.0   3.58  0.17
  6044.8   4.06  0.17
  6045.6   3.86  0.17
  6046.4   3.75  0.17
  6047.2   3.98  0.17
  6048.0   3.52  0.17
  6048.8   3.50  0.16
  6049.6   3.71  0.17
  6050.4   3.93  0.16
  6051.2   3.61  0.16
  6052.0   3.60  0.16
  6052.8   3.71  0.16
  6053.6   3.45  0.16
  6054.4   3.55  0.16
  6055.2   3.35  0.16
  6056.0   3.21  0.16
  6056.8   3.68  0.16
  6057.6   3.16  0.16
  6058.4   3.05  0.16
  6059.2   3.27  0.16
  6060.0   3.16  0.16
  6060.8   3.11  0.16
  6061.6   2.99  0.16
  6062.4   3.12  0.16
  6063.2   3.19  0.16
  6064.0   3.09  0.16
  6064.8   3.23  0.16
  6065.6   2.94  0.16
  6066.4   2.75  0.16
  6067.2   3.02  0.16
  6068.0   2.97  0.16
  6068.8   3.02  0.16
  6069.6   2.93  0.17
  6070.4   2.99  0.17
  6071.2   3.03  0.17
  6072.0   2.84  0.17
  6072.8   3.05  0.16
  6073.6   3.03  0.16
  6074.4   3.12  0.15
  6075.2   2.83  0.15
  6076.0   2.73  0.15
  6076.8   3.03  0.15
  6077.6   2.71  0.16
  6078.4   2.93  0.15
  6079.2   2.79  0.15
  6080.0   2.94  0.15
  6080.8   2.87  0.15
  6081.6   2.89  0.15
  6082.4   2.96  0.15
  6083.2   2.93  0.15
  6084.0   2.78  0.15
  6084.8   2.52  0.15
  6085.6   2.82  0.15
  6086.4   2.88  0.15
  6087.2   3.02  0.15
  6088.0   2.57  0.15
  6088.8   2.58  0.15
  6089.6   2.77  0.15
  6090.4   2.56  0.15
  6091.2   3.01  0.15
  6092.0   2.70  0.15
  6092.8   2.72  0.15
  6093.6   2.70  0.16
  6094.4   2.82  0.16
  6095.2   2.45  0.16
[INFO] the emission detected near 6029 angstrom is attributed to C IV 1549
